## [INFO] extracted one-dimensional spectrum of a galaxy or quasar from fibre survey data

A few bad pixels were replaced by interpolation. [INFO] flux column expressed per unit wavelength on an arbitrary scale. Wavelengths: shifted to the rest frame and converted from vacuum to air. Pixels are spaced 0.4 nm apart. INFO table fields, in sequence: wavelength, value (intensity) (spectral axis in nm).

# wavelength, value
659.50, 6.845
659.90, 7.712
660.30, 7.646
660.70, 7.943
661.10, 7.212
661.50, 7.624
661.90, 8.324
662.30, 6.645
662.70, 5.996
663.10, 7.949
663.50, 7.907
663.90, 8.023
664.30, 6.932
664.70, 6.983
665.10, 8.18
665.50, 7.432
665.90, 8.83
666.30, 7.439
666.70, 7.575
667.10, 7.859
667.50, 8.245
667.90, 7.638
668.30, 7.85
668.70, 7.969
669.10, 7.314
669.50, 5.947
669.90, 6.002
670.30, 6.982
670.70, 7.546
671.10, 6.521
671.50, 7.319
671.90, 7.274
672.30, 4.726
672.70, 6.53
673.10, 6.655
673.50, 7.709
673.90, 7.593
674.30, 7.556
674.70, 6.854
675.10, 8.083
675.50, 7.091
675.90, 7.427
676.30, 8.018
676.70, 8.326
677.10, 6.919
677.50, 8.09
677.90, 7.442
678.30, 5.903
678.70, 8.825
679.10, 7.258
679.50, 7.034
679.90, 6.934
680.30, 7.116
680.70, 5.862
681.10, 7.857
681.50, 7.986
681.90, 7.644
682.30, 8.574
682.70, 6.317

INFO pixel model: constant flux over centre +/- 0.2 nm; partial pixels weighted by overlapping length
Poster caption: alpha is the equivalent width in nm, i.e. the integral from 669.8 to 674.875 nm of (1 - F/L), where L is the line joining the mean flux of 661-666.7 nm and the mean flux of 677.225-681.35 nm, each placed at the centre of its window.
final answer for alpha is 0.336 nm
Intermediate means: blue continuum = 7.54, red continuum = 7.24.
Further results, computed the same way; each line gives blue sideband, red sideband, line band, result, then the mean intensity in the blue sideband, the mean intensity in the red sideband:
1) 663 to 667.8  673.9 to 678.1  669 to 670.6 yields 0.23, 7.77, 7.58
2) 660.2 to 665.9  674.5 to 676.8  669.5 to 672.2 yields 0.28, 7.53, 7.6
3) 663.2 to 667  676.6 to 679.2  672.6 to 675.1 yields 0.11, 7.71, 7.52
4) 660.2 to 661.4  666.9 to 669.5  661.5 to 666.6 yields 0.05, 7.6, 7.67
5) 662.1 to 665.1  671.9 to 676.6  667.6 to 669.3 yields -0.12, 7.27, 7.15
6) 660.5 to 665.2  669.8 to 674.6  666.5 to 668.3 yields -0.16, 7.46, 6.89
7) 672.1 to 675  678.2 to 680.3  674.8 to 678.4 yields -0.23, 6.85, 7.25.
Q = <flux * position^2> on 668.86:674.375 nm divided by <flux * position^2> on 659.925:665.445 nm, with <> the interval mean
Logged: 0.94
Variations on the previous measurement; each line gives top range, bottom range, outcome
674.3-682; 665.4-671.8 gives 1.03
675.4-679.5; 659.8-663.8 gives 1.05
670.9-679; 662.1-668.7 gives 0.98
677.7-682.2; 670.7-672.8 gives 1.14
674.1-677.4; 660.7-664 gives 1.05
